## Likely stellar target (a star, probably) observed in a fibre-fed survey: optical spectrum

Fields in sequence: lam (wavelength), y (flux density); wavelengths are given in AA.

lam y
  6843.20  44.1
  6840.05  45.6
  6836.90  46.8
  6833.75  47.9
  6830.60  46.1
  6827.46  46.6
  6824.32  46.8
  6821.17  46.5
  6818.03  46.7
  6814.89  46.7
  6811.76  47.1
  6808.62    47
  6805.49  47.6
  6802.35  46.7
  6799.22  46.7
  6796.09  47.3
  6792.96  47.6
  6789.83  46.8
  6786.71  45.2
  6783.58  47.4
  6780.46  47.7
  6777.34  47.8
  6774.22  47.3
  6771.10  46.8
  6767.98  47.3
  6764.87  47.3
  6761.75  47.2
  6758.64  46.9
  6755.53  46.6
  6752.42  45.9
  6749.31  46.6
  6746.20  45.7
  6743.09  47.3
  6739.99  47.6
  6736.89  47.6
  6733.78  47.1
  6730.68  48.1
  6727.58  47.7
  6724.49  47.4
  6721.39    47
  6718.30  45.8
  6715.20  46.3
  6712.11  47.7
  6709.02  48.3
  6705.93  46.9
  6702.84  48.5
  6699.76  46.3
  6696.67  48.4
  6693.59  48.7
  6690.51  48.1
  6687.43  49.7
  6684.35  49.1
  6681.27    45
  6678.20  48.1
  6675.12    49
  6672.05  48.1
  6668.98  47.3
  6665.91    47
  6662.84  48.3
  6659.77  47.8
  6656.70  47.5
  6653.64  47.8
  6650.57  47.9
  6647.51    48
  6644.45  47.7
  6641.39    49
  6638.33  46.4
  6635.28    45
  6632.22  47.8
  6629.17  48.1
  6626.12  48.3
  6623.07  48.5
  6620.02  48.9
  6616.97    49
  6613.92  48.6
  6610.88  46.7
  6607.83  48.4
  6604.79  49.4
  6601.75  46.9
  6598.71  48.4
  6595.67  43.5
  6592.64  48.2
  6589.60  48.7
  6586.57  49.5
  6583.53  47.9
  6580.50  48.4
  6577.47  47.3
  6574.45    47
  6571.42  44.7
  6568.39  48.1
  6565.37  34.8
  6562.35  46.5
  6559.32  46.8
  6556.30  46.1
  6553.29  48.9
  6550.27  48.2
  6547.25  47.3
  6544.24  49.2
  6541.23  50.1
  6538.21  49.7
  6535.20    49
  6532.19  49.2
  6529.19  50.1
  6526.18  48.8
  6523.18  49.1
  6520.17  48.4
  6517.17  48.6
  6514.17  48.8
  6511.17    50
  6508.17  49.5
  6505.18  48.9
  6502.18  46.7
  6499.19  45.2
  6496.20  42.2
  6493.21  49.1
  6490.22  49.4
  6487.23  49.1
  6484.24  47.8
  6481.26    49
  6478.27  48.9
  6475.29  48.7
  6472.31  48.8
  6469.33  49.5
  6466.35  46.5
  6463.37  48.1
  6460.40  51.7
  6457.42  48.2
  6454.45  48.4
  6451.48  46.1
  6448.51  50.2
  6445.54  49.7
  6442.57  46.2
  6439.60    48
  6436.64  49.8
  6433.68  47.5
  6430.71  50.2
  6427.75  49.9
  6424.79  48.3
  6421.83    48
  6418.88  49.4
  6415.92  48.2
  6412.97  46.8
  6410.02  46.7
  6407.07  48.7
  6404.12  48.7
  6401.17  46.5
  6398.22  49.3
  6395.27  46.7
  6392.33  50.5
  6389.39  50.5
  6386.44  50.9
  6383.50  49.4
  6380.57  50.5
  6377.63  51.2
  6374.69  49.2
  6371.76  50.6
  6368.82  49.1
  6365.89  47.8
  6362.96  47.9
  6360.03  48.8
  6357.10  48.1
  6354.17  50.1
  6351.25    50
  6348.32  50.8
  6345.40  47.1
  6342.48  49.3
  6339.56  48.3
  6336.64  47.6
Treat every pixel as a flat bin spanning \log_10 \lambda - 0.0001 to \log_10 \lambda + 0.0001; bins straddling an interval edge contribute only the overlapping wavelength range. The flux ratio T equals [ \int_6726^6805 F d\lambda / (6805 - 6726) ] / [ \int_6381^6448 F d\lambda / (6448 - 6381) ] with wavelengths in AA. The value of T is 0.97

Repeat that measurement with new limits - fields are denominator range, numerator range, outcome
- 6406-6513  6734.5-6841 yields 0.97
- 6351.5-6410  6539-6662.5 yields 0.97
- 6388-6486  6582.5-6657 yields 0.99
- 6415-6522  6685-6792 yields 0.98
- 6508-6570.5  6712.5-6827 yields 0.98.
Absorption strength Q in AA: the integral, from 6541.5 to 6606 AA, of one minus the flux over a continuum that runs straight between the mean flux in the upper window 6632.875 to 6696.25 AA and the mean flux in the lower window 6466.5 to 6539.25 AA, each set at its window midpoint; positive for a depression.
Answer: 1.6 AA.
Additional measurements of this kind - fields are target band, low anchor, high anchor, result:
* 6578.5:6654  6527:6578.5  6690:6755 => -1.0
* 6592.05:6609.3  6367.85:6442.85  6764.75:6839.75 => 0.2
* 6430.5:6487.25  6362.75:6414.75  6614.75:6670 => 0.1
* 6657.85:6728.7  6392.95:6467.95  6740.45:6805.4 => -0.6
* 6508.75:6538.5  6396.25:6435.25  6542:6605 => -1.1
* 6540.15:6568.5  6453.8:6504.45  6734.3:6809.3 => 0.8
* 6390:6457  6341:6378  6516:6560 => 0.8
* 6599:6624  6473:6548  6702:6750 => -0.2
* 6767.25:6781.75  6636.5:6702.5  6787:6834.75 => -0.1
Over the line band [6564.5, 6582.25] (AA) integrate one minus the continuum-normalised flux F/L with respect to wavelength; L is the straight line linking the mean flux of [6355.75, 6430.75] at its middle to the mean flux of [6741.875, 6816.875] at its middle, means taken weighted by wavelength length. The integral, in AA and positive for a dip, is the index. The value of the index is 0.9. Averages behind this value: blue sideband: 48.9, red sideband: 46.9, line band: 45.5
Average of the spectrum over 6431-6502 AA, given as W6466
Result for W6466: 48.2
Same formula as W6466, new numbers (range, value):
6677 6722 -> 47.6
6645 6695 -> 48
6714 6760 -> 46.9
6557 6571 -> 44.2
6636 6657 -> 47.7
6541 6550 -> 48.6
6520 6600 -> 47.5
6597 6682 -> 47.8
